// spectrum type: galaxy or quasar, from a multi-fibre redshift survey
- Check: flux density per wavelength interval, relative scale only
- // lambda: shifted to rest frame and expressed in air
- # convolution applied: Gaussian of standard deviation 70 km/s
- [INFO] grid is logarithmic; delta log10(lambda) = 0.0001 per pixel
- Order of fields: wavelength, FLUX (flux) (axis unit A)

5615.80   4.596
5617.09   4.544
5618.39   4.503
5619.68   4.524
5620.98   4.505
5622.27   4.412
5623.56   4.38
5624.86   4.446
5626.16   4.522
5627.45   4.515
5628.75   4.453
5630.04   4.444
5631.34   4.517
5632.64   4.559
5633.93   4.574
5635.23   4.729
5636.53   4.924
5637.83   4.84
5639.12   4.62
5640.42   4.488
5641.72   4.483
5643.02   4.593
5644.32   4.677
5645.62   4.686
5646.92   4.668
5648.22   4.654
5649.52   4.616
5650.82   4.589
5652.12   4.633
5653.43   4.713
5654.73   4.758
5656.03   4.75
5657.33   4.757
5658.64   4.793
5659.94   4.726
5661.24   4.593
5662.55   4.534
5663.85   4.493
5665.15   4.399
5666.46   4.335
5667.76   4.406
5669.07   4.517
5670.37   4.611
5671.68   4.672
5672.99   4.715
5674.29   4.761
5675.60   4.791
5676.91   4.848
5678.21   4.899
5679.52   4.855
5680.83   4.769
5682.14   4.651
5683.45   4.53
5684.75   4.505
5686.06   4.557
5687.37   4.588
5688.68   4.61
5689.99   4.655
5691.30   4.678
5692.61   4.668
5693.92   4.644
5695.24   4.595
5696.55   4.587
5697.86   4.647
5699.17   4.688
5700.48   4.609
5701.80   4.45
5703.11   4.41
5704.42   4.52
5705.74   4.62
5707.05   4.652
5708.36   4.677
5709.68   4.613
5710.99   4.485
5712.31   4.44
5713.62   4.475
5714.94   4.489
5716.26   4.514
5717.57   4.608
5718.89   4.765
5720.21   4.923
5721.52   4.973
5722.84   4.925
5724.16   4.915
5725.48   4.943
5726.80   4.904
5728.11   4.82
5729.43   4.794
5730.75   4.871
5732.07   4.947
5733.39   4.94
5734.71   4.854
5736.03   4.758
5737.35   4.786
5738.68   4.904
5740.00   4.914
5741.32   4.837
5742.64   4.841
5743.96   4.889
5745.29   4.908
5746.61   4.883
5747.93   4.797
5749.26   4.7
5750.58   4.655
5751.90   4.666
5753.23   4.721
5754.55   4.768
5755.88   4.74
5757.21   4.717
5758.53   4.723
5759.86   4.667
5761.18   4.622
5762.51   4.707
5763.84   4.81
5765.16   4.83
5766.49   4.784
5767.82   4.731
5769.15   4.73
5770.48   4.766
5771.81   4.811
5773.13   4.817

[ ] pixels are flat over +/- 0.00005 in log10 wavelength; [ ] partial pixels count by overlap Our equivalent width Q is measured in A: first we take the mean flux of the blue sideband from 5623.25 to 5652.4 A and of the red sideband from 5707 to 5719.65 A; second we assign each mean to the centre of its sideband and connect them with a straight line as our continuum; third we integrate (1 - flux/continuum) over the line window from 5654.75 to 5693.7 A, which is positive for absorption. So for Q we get -0.5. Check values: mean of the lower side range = 4.59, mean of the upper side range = 4.57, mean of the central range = 4.65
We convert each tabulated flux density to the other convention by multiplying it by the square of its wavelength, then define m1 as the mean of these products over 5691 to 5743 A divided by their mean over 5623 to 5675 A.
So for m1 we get 1.0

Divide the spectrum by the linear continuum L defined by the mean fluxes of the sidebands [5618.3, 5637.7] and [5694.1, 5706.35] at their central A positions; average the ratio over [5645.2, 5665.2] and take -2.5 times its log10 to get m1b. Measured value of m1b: -0.024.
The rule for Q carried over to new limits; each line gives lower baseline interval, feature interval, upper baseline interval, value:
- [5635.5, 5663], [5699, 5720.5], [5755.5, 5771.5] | 0.59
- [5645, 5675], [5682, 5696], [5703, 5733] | 0.19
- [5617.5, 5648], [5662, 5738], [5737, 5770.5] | 0.18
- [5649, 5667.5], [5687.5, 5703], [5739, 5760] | 0.23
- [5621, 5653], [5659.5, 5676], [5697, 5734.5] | 0.19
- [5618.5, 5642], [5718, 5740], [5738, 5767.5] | -0.66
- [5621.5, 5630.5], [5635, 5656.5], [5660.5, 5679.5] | -0.66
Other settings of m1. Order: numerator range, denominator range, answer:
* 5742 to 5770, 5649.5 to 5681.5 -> 1.05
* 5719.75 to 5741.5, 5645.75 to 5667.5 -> 1.08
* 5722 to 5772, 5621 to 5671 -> 1.08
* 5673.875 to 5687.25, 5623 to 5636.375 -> 1.06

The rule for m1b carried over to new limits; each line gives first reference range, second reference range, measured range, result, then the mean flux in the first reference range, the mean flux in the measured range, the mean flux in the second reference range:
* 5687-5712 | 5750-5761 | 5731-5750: -0.04 mag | 4.6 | 4.85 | 4.7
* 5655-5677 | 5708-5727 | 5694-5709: 0.02 mag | 4.63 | 4.59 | 4.7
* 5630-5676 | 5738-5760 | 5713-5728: -0.01 mag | 4.63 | 4.77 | 4.79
